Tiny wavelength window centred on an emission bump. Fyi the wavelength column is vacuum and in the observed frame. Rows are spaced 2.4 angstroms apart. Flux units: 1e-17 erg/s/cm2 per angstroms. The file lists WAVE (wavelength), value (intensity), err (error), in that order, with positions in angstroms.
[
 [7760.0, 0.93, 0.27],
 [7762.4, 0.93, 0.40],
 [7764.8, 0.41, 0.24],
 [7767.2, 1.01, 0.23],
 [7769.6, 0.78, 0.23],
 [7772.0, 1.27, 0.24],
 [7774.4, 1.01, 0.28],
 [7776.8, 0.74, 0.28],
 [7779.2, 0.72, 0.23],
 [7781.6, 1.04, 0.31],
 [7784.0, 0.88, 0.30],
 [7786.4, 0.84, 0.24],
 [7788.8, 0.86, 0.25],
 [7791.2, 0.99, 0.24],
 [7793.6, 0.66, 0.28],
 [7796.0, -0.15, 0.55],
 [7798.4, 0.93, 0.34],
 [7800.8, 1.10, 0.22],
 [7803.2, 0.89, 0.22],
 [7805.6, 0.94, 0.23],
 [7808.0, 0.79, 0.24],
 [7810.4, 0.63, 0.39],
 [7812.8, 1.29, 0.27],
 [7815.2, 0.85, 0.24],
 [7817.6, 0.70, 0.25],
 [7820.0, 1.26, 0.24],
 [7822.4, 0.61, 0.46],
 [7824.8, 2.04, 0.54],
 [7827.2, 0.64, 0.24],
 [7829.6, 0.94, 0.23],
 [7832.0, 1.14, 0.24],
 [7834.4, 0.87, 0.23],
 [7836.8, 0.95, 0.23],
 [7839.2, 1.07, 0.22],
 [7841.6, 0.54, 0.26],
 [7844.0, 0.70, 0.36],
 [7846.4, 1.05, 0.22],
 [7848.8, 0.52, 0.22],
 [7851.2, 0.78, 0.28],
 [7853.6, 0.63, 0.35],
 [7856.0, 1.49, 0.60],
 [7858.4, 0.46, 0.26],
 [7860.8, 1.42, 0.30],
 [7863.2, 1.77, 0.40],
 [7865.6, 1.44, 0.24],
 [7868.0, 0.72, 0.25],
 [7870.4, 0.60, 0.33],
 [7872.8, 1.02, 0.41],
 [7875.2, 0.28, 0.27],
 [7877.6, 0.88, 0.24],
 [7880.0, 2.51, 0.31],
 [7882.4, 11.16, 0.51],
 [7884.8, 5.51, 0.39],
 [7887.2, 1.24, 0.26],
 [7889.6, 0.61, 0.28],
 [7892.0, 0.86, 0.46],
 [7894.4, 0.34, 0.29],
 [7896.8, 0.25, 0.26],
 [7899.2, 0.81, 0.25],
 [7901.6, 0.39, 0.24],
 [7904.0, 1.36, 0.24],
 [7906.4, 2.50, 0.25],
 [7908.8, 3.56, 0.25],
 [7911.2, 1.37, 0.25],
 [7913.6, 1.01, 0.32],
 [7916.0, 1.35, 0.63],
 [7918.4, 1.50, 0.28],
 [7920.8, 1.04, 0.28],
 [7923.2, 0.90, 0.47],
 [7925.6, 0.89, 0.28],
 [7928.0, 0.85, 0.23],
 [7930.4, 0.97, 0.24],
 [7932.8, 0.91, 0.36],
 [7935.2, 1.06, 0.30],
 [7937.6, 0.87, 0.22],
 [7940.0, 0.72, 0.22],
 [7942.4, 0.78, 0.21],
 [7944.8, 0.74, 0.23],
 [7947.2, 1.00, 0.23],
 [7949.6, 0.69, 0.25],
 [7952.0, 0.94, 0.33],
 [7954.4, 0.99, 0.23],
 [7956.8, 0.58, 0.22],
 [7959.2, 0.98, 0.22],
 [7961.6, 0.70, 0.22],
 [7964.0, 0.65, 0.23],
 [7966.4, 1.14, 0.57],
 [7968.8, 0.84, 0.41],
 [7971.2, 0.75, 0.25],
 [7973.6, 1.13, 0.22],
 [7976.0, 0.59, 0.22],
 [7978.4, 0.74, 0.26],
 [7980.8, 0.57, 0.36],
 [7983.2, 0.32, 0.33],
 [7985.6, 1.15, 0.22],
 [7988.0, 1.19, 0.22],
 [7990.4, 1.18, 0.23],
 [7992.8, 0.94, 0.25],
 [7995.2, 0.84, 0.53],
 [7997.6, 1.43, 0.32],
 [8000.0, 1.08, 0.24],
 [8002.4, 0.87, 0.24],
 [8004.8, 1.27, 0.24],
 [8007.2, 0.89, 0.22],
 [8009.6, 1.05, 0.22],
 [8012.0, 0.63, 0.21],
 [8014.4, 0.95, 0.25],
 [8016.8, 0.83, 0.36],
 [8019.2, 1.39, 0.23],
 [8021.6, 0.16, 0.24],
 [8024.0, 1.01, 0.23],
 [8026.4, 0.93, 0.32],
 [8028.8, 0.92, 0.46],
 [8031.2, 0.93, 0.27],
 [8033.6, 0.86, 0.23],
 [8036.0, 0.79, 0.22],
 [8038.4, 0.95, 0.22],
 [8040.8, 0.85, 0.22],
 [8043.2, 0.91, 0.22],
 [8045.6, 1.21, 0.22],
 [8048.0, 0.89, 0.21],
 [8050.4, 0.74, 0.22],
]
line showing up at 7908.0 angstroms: [N II] 6583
